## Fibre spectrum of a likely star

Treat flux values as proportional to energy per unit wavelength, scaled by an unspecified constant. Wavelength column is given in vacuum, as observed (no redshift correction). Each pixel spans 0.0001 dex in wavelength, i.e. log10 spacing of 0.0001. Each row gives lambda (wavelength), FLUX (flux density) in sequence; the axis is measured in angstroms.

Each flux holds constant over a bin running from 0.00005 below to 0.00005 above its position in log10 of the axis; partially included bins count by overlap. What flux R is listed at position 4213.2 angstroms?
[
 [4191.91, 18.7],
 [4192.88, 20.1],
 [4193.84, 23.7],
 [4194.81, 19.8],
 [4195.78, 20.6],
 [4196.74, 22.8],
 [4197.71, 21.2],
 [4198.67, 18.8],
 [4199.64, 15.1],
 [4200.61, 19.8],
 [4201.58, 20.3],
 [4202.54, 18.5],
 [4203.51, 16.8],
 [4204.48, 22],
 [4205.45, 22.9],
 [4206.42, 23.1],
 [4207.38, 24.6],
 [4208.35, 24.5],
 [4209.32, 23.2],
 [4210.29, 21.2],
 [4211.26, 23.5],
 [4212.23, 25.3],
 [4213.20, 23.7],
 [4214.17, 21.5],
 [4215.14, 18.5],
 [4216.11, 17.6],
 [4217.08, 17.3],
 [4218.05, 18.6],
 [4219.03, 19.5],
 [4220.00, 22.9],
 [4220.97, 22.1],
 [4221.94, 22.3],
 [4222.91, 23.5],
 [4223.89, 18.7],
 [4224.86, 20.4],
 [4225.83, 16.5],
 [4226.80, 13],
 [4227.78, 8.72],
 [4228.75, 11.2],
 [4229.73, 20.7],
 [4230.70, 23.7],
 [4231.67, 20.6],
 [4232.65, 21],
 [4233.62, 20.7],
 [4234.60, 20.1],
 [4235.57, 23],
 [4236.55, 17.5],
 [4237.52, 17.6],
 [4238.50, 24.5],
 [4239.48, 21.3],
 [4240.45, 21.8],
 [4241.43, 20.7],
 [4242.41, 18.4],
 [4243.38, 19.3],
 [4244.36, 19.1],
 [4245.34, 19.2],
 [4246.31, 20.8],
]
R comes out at 23.7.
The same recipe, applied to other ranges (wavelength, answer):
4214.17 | 21.5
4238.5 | 24.5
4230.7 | 23.7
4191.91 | 18.7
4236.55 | 17.5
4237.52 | 17.6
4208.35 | 24.5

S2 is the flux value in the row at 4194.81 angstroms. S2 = 19.8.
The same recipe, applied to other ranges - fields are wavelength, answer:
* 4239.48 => 21.3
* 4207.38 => 24.6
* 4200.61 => 19.8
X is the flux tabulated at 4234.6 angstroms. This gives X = 20.1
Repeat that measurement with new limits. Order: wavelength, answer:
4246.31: 20.8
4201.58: 20.3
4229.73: 20.7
